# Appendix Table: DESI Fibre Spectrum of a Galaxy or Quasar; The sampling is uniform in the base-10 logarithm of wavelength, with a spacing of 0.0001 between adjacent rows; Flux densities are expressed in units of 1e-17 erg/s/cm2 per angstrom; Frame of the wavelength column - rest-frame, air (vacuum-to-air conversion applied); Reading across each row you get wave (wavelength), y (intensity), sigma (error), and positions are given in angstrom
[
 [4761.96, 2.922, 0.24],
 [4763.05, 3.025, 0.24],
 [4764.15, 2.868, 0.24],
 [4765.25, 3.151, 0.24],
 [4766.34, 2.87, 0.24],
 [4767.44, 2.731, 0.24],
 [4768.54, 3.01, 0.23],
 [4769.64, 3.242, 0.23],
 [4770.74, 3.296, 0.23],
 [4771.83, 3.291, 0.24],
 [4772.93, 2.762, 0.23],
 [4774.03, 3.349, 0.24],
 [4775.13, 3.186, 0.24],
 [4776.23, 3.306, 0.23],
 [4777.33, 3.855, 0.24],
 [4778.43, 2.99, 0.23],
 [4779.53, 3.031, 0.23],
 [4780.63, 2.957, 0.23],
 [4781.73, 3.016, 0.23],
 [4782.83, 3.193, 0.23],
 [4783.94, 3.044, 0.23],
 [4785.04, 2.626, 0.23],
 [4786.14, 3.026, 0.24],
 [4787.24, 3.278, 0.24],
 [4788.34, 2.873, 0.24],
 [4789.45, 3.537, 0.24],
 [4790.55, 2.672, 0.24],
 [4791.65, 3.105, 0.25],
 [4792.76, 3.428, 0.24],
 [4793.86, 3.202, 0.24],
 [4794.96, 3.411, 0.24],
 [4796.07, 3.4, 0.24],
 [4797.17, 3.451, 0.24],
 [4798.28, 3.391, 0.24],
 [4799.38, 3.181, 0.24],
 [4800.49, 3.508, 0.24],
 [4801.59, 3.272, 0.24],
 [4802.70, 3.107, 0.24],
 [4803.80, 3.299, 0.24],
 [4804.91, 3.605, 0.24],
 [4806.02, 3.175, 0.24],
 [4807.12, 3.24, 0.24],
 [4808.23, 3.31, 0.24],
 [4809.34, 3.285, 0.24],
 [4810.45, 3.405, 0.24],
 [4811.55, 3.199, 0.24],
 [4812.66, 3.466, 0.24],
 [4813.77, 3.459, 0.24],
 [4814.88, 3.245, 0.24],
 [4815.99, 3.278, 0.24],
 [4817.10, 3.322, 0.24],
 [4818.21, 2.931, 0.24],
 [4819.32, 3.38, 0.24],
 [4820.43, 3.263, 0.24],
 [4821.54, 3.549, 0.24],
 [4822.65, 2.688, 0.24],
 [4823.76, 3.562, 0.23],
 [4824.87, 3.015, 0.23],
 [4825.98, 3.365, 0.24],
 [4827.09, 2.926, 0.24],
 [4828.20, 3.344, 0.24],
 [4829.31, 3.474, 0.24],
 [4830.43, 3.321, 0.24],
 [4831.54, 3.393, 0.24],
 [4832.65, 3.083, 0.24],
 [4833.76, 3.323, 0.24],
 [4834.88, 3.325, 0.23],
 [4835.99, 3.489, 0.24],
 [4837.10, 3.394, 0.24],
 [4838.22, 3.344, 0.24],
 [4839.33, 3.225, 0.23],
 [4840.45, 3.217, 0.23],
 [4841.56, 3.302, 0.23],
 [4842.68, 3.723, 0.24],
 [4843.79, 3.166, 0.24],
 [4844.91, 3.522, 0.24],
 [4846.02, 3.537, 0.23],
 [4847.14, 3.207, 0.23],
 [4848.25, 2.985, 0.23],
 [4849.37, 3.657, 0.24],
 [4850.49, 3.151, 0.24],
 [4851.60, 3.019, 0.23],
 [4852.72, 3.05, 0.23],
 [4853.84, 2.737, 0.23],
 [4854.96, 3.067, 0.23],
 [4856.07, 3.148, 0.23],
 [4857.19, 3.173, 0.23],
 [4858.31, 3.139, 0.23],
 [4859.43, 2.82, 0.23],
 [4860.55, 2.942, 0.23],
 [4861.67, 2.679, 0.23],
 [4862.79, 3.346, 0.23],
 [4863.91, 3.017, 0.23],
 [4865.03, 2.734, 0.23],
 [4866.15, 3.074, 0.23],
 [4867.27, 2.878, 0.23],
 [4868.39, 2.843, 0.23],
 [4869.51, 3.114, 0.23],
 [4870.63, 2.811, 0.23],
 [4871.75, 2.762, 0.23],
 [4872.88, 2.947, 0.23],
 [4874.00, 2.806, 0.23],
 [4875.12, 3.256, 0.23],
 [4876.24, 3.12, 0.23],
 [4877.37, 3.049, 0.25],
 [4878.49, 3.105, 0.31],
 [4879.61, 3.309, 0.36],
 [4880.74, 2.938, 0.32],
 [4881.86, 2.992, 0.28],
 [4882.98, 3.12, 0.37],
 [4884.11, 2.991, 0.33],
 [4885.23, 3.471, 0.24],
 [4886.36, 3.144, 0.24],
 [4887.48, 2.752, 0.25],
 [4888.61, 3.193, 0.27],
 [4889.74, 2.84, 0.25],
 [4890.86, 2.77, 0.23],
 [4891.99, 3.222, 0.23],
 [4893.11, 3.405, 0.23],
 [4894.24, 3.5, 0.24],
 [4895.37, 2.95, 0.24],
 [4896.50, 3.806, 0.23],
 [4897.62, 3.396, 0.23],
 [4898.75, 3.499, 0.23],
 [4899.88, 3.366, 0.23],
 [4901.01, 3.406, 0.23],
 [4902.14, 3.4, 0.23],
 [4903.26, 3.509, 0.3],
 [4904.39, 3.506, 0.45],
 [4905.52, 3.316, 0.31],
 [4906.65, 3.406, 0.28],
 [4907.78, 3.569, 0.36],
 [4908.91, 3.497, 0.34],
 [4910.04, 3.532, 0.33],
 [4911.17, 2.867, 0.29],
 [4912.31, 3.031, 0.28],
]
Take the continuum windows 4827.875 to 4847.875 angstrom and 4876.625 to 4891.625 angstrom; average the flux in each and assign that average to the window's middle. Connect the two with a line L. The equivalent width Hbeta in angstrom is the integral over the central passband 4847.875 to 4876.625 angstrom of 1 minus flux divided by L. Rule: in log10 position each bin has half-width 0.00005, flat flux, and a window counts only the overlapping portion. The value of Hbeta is 1.7 angstrom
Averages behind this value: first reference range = 3.35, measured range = 3.01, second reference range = 3.05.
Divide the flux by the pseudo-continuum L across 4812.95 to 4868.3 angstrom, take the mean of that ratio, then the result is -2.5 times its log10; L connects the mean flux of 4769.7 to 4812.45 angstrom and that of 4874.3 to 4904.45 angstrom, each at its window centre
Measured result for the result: 0.01 mag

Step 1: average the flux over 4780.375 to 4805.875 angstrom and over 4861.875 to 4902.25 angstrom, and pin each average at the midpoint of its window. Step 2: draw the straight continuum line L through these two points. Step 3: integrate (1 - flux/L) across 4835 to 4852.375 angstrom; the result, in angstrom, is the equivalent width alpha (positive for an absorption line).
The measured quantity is -1.0 angstrom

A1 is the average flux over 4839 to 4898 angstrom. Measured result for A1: 3.11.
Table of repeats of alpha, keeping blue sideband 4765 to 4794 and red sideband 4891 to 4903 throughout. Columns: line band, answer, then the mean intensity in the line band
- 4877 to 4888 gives 0.84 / 3.09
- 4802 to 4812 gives -0.38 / 3.29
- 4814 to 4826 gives -0.13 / 3.24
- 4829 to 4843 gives -0.47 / 3.34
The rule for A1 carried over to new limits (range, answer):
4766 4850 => 3.25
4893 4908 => 3.43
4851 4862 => 2.98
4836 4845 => 3.36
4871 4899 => 3.13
